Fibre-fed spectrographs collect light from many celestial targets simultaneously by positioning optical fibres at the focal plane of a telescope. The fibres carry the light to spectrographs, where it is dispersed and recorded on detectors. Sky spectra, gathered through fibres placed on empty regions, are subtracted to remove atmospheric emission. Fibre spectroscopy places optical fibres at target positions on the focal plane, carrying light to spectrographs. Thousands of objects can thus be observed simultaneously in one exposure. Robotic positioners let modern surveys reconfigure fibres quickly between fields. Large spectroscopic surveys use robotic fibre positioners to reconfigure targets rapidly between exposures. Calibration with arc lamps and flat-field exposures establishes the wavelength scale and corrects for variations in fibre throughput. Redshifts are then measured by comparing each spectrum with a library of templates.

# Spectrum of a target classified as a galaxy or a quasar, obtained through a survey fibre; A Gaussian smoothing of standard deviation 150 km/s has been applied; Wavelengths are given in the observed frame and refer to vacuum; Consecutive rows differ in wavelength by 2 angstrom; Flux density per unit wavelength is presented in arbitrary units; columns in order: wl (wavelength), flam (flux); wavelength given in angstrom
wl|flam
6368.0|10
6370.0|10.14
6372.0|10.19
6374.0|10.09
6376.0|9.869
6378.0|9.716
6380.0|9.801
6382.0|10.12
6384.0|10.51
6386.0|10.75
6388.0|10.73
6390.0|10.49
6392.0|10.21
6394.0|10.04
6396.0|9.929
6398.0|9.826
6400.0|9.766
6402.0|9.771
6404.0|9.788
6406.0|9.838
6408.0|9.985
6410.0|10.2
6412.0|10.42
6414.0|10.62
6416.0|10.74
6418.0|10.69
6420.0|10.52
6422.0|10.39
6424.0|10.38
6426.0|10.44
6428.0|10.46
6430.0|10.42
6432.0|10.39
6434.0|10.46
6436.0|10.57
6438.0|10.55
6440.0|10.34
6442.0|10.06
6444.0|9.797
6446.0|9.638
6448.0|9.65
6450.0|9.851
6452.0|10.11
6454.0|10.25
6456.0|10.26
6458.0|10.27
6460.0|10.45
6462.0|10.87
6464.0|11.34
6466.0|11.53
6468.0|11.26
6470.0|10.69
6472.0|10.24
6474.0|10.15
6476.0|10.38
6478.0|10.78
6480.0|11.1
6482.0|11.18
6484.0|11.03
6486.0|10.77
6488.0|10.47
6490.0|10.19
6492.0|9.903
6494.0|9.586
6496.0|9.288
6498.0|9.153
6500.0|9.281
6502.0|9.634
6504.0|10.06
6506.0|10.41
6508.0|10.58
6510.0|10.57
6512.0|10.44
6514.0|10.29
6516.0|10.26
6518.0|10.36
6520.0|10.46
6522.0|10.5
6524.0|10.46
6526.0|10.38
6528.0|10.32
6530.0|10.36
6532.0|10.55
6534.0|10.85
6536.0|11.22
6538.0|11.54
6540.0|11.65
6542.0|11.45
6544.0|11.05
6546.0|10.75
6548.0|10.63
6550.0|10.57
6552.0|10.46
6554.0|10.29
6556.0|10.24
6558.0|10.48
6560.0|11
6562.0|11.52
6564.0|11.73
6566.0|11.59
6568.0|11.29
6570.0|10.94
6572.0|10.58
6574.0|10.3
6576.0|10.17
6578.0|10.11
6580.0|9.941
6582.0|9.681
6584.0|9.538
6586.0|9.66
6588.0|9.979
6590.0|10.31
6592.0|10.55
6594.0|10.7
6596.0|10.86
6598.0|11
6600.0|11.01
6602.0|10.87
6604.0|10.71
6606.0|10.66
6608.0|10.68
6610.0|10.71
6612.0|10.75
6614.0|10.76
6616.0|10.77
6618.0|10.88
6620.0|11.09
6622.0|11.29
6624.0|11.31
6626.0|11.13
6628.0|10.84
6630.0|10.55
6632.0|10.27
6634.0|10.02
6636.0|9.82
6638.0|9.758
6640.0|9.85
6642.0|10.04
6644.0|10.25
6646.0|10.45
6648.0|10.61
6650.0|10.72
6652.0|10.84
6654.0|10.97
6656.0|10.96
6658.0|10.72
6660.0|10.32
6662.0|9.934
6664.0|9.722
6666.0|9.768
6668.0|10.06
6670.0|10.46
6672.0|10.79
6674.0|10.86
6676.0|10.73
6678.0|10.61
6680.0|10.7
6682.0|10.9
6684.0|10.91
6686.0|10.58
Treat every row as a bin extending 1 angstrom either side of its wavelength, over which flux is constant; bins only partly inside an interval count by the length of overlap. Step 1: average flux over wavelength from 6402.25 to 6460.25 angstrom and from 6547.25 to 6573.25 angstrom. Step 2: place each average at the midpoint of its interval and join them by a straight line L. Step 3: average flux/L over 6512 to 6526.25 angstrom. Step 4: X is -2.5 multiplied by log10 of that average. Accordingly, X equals 0.03 mag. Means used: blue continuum 10.3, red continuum 10.9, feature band 10.4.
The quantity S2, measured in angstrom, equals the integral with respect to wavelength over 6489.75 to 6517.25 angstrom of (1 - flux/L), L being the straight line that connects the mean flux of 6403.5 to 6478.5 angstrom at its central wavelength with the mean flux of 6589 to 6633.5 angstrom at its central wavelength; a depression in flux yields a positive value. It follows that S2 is 1.5 angstrom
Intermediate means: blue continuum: 10.4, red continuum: 10.8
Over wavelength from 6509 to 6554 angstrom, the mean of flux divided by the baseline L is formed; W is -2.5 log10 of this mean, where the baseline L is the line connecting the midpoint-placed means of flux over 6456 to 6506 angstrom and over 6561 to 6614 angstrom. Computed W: -0.02 mag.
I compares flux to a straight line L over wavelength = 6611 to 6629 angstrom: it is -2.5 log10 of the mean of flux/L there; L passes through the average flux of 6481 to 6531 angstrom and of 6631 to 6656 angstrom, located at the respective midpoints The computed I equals -0.07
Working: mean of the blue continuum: 10.2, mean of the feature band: 11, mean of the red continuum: 10.3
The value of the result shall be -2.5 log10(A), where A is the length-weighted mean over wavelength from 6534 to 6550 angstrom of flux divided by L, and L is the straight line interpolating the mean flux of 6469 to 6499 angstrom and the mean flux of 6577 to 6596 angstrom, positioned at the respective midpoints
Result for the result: -0.095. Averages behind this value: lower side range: 10.3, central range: 11.1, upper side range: 10.1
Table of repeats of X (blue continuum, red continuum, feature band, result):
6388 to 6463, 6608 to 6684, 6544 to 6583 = -0.02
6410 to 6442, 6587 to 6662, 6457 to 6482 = -0.03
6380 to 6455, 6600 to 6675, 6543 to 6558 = -0.01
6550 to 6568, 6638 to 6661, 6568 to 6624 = 0.02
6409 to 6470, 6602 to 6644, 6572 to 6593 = 0.05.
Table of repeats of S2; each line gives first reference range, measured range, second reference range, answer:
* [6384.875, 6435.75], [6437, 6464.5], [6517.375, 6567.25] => 0.6 angstrom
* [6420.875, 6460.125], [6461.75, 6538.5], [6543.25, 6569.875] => 0.8 angstrom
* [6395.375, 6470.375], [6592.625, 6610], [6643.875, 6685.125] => -0.5 angstrom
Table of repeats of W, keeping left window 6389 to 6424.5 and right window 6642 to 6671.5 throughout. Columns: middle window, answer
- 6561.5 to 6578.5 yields -0.060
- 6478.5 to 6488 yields -0.070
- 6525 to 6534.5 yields -0.018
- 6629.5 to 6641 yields 0.039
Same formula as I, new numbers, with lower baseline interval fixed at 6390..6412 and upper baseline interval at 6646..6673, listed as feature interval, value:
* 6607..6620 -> -0.04 mag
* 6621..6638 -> -0.02 mag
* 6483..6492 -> -0.04 mag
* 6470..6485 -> -0.06 mag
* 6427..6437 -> -0.04 mag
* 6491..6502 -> 0.08 mag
